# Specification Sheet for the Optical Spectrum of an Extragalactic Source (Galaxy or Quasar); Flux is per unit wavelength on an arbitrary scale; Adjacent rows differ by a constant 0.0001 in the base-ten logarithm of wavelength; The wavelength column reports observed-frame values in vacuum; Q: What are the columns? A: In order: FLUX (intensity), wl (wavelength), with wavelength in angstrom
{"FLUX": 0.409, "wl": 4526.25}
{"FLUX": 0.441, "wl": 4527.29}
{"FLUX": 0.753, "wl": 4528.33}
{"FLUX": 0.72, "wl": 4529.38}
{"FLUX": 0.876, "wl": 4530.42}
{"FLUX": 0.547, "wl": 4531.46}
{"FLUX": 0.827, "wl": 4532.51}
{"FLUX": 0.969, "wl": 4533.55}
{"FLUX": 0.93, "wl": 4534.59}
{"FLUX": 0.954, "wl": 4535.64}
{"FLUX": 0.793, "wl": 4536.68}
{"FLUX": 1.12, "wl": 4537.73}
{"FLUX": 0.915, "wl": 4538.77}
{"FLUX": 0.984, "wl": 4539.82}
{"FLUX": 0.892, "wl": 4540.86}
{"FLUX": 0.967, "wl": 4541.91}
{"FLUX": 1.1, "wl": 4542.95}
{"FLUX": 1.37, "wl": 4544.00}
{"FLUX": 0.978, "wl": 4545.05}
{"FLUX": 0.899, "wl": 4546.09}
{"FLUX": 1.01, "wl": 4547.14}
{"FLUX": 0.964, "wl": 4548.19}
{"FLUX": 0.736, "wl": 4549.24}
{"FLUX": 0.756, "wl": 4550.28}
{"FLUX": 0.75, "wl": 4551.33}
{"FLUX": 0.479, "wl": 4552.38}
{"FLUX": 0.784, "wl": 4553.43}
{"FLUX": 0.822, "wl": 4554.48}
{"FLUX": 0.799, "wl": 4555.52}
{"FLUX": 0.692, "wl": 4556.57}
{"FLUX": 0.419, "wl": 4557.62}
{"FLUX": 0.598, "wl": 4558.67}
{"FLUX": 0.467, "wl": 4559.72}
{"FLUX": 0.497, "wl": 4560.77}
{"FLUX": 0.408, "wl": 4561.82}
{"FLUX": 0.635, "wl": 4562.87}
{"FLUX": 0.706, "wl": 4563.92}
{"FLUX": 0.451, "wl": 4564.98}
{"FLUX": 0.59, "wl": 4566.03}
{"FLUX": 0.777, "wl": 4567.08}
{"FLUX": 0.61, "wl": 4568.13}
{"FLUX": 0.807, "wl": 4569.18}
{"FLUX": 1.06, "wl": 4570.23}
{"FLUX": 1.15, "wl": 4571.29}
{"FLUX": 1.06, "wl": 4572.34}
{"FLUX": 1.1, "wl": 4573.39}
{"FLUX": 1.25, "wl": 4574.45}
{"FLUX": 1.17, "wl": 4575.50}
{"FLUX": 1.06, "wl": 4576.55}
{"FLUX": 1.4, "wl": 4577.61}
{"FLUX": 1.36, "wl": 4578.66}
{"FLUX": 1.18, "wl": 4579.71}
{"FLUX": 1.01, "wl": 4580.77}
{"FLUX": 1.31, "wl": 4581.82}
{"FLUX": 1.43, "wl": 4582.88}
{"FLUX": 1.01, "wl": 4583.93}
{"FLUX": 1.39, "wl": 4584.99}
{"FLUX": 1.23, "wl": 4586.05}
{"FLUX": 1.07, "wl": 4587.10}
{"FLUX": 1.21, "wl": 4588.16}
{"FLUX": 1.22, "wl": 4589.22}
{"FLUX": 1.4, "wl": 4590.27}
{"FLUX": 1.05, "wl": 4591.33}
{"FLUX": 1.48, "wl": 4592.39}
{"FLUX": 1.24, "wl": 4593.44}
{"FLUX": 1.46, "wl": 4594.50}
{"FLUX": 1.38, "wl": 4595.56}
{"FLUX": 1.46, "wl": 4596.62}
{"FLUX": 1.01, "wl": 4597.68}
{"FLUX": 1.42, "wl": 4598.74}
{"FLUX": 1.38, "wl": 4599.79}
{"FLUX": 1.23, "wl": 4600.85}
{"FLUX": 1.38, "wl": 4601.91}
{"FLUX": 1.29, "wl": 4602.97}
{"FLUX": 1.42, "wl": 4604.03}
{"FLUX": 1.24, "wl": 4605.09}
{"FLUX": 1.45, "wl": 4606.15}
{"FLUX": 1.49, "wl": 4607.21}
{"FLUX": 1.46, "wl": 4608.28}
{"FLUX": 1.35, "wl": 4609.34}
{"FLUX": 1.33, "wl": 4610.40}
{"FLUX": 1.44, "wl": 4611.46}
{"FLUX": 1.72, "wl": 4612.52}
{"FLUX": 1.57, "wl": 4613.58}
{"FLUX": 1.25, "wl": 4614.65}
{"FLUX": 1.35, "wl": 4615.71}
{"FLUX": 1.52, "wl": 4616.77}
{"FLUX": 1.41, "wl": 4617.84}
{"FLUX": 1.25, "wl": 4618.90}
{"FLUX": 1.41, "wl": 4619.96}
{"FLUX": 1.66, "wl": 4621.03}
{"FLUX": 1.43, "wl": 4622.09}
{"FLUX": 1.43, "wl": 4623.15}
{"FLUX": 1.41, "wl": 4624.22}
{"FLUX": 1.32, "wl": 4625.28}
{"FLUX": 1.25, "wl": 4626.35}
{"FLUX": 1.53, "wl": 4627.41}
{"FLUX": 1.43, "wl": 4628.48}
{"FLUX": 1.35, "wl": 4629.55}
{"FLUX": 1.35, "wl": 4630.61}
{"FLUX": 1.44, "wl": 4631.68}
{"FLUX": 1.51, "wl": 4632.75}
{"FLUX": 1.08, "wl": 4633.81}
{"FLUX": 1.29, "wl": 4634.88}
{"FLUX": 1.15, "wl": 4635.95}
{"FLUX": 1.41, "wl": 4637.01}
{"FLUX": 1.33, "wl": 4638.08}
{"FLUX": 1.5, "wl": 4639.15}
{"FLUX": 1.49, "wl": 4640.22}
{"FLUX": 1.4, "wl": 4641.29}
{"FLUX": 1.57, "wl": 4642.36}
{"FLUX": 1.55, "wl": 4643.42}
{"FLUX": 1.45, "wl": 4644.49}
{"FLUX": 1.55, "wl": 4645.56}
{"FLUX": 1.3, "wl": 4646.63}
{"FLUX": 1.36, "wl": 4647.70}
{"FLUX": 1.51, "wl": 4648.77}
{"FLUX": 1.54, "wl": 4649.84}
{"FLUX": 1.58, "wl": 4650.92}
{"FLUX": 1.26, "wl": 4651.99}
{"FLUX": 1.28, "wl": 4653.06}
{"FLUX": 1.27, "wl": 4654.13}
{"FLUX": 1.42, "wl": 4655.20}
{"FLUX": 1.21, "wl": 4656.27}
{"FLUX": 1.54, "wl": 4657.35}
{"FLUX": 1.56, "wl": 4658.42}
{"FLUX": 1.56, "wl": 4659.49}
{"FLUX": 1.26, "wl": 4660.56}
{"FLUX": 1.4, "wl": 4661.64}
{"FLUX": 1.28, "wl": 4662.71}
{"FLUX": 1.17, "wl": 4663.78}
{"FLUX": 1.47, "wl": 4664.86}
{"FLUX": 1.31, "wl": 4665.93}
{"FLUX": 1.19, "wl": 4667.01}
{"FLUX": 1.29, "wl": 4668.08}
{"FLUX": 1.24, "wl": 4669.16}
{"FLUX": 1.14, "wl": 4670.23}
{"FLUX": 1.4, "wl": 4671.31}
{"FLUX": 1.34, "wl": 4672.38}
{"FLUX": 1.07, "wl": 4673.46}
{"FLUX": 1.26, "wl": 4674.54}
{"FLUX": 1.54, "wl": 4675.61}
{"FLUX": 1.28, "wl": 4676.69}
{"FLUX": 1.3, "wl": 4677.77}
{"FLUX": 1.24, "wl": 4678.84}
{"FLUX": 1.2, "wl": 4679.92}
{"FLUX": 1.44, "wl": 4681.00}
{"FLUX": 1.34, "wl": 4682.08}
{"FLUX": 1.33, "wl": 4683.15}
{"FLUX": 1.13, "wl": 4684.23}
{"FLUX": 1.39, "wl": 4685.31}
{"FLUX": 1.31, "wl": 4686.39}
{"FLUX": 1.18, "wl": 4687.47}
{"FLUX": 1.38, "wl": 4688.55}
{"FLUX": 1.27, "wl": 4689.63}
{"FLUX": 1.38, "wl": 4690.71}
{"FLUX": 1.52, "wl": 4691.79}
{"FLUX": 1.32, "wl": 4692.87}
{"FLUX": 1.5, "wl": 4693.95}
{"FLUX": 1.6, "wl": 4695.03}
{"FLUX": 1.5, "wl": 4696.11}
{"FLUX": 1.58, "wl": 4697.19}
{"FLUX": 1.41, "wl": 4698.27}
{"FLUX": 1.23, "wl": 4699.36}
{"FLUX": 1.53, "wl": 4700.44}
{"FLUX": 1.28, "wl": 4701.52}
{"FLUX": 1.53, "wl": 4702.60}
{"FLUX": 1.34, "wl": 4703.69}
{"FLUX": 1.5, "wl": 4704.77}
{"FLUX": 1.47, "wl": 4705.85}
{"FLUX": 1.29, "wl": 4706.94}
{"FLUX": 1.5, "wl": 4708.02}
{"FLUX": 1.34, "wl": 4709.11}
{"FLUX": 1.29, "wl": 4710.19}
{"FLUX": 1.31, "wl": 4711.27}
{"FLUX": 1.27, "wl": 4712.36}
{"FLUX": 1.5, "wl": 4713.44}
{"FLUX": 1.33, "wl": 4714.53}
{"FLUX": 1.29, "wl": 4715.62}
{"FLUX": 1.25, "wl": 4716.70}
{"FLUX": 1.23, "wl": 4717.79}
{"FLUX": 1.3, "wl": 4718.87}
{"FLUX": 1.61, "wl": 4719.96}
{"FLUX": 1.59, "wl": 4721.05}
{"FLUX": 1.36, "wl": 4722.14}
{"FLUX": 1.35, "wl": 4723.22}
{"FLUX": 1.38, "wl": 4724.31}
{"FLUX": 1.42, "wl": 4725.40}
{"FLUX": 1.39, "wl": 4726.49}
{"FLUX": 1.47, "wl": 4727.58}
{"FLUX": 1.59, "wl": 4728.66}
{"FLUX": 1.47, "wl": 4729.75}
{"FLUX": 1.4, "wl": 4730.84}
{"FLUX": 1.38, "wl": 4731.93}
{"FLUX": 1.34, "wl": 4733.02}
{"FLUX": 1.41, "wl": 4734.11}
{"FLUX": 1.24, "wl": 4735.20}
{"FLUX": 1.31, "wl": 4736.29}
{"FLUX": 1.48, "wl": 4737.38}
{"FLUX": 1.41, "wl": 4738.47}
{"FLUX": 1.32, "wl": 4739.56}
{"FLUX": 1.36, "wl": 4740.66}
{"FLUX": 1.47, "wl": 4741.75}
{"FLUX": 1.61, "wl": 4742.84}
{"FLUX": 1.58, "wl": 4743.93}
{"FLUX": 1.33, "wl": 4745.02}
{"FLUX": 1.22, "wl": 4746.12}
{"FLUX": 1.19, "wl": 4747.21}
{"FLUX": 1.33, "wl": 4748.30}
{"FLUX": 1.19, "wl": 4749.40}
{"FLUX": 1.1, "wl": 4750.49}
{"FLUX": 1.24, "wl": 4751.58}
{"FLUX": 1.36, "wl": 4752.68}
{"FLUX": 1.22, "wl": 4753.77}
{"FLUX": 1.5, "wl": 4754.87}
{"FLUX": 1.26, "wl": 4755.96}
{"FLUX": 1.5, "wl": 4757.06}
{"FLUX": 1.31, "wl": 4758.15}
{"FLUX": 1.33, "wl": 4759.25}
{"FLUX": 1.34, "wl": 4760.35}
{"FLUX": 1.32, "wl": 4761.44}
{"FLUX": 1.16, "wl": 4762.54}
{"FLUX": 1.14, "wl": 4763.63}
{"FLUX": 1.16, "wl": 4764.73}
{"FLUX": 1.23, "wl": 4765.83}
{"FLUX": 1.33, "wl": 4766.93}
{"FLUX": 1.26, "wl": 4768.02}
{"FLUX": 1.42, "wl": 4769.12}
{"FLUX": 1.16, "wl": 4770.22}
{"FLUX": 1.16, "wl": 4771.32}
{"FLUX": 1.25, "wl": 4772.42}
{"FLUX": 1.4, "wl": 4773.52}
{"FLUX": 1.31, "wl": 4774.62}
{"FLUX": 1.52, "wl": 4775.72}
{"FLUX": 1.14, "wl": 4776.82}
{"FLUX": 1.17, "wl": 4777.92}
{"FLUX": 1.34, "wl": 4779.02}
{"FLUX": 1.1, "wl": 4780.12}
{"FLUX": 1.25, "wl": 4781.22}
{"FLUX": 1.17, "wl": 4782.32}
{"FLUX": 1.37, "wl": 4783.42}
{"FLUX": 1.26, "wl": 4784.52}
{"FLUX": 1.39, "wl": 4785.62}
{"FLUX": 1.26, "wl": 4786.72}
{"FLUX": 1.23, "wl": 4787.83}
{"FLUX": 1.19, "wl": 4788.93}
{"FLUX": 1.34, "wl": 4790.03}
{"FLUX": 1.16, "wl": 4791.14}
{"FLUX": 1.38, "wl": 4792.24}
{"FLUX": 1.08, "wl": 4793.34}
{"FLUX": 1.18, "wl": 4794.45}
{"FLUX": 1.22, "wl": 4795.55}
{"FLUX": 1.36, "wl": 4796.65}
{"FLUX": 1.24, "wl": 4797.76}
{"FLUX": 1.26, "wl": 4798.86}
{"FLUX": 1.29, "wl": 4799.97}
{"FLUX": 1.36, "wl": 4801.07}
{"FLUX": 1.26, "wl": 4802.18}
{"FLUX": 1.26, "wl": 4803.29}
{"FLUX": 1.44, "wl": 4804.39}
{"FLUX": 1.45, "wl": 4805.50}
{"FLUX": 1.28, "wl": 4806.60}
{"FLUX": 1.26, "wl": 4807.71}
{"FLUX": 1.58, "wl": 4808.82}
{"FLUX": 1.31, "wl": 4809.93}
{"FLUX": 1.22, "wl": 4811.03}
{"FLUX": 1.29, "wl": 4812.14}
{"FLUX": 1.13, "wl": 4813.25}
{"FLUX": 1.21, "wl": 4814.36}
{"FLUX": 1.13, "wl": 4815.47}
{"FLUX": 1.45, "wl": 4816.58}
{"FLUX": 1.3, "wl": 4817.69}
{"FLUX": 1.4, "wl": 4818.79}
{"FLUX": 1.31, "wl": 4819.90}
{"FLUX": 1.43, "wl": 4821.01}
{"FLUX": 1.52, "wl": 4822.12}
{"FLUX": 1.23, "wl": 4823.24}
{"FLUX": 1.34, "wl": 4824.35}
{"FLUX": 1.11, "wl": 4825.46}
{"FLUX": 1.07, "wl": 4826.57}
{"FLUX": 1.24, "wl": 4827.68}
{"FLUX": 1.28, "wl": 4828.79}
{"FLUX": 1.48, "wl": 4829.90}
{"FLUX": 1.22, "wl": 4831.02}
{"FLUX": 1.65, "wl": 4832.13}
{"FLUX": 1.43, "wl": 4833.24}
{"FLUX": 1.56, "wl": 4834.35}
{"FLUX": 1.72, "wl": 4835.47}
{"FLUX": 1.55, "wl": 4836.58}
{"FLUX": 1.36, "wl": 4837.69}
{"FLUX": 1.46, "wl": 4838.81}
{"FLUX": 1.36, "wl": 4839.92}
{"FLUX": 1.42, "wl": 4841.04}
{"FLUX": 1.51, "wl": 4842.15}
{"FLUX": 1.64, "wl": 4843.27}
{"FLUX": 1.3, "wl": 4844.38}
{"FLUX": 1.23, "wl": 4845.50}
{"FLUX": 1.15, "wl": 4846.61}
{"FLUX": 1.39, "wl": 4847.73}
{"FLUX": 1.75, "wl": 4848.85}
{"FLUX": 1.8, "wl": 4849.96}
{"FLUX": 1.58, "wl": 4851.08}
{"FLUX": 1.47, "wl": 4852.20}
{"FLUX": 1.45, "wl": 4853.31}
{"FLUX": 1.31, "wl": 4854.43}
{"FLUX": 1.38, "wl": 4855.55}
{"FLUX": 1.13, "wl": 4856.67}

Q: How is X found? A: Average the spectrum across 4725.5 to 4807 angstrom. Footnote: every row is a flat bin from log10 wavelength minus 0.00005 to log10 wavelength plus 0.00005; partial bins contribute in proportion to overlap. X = 1.31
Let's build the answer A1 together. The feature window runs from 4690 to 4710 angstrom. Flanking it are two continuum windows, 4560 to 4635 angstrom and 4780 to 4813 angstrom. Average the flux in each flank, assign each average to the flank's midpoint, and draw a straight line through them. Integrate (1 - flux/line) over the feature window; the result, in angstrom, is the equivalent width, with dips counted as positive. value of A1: -2.8 angstrom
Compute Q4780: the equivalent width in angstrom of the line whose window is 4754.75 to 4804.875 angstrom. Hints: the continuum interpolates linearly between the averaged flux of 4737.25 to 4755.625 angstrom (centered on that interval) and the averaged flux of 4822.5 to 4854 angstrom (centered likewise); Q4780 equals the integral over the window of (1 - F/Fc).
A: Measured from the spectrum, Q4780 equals 3.50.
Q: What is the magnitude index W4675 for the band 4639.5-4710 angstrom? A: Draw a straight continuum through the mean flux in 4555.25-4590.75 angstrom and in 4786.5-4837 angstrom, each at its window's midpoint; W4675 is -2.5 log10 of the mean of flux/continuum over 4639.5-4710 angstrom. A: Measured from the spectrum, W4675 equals -0.23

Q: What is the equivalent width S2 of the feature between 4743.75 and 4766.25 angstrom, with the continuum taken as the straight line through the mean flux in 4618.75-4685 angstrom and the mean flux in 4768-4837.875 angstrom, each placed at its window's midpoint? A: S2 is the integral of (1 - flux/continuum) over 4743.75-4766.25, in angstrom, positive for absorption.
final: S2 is 0.7 angstrom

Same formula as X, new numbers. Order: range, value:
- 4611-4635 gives 1.41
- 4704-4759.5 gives 1.37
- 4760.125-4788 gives 1.26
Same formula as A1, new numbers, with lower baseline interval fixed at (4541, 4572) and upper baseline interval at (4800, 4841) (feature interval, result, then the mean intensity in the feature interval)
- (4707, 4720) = -2.6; 1.34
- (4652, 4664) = -4.4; 1.36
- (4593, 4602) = -4.9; 1.33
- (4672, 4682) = -2.5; 1.3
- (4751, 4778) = -1.3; 1.29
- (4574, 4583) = -4.5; 1.23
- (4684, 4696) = -3.5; 1.37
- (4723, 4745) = -4.9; 1.42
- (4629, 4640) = -4.7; 1.35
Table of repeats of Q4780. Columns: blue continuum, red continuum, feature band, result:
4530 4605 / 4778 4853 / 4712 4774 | -4.99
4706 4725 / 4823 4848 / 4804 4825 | 0.75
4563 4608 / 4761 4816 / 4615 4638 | -3.59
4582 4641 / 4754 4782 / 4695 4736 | -2.88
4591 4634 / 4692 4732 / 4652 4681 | 1.68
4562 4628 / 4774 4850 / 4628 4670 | -3.86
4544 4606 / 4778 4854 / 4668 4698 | -4.38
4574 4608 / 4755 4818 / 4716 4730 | -1.44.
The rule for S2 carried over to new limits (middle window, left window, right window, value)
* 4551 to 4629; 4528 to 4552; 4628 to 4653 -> 1.1 angstrom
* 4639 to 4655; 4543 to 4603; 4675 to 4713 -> -2.7 angstrom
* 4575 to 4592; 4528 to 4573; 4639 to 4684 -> -4.4 angstrom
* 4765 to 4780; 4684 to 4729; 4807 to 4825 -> 0.8 angstrom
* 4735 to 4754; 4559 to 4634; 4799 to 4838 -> -0.5 angstrom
